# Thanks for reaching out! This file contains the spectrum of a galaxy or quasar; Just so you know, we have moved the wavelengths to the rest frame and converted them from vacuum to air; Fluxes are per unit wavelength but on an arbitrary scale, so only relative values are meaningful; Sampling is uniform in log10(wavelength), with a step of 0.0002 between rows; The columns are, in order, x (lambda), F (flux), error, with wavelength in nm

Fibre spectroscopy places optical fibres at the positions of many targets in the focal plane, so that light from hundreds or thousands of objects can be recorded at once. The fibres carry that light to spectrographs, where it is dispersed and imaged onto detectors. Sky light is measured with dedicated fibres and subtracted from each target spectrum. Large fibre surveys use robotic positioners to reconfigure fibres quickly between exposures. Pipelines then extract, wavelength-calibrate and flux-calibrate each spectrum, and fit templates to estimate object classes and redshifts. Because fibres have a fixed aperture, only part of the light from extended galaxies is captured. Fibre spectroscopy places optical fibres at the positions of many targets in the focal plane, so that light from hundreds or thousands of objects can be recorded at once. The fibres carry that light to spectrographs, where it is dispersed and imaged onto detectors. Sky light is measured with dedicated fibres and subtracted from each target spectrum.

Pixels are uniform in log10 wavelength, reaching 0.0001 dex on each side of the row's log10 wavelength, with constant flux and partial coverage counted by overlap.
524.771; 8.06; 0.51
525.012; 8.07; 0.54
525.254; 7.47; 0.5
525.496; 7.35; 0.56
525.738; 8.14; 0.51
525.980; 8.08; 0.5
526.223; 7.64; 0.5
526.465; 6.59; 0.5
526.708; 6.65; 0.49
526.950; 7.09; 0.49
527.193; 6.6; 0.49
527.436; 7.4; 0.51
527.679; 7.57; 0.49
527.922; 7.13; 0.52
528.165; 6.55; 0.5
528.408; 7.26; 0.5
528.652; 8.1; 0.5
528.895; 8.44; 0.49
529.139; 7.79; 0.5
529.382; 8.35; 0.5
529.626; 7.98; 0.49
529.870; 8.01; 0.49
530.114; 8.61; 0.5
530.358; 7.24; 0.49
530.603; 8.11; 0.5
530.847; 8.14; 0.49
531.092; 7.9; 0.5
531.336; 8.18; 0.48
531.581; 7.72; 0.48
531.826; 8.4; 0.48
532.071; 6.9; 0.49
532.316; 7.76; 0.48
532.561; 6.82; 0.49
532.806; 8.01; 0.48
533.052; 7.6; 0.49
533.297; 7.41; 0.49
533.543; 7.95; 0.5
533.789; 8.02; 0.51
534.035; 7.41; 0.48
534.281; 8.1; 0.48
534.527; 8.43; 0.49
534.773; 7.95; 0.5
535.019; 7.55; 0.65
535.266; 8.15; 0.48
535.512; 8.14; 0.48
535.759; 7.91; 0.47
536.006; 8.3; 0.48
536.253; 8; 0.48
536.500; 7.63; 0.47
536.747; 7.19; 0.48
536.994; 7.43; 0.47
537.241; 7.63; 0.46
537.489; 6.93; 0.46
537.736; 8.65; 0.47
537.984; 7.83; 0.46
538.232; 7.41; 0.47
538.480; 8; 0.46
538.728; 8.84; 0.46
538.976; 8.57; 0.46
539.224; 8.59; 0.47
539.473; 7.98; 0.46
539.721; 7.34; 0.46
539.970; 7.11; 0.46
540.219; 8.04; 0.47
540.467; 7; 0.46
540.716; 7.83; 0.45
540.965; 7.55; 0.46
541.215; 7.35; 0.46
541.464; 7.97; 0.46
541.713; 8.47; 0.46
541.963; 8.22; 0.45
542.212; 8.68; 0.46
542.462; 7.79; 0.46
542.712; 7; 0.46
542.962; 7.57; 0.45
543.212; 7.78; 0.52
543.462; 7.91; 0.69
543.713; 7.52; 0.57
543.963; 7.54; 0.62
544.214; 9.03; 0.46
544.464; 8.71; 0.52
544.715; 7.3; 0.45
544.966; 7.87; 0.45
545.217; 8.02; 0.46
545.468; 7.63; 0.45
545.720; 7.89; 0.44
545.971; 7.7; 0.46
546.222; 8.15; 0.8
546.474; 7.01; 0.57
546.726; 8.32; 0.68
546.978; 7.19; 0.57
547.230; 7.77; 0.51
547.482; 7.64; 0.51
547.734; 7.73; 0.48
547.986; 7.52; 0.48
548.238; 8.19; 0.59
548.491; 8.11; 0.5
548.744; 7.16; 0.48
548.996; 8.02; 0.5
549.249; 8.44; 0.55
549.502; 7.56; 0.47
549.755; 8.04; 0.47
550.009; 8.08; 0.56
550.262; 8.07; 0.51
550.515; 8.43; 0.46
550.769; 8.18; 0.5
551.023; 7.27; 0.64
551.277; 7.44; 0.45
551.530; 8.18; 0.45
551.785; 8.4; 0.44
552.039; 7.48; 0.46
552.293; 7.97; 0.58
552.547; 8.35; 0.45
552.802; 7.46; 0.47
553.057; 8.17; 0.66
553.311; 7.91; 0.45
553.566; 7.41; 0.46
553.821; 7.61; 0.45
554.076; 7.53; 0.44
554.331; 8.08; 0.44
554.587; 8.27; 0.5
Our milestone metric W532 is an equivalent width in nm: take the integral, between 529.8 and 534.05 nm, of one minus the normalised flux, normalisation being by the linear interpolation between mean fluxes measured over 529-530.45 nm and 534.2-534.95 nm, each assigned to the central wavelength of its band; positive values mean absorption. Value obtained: 0.14 nm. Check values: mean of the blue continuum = 8.02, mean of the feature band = 7.79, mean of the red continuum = 8.13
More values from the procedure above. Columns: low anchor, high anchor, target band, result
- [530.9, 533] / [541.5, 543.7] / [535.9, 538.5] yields 0.03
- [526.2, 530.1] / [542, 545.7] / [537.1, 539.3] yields -0.08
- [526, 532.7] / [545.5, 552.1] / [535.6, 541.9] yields -0.09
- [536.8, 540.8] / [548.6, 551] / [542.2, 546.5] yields 0.03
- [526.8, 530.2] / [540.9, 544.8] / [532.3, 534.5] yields 0.00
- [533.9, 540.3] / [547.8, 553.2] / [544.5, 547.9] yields 0.08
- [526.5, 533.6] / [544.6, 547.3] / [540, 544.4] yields -0.08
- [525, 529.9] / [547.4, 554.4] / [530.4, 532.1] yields -0.08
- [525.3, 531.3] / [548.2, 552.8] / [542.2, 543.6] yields 0.02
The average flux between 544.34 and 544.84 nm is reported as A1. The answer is 8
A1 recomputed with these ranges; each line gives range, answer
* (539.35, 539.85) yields 7.66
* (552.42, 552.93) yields 7.89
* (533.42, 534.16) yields 7.79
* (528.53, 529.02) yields 8.26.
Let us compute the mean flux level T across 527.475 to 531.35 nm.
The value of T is 7.82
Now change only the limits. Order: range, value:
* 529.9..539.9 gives 7.87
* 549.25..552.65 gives 7.97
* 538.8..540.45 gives 7.91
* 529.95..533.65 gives 7.78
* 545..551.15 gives 7.84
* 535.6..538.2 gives 7.74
